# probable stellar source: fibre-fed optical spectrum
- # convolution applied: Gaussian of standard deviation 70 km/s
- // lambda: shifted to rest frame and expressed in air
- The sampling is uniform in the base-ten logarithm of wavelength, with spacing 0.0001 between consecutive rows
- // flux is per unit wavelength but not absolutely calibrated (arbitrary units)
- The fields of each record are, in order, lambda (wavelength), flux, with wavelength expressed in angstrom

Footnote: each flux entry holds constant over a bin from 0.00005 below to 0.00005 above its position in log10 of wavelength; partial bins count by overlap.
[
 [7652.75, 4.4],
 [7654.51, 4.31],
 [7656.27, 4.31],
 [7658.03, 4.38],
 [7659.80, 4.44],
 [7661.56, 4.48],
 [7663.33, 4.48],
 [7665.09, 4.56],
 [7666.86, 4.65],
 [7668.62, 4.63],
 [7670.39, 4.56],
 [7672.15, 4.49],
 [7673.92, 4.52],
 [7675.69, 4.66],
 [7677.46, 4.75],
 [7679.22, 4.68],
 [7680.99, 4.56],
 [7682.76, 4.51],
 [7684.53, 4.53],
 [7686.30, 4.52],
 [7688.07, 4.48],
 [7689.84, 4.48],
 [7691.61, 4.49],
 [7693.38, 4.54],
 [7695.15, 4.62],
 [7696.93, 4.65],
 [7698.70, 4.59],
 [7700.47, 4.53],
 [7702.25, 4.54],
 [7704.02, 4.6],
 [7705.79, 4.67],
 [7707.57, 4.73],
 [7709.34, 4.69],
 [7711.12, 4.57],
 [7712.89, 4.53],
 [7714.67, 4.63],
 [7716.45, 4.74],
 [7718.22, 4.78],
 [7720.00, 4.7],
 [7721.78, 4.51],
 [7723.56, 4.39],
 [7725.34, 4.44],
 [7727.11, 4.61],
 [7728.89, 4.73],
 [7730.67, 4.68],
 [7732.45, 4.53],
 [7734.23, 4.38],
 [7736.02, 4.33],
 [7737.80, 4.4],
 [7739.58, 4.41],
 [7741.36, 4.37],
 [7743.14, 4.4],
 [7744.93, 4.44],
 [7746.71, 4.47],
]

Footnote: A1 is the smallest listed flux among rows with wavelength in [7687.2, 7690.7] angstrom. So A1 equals 4.48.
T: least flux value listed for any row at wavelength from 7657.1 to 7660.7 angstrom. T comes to 4.38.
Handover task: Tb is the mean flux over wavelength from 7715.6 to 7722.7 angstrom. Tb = 4.68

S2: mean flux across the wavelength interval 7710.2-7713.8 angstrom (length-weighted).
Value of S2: 4.55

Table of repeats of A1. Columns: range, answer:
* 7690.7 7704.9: 4.49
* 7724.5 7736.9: 4.33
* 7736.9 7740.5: 4.4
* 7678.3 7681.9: 4.56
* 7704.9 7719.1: 4.53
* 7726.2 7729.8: 4.61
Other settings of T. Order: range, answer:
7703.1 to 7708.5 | 4.6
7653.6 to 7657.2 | 4.31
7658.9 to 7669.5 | 4.44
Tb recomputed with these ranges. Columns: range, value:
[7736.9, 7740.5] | 4.41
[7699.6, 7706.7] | 4.58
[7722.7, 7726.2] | 4.41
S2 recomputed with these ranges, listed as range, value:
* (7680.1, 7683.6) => 4.53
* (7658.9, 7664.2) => 4.46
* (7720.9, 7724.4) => 4.45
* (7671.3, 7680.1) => 4.62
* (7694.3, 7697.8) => 4.62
